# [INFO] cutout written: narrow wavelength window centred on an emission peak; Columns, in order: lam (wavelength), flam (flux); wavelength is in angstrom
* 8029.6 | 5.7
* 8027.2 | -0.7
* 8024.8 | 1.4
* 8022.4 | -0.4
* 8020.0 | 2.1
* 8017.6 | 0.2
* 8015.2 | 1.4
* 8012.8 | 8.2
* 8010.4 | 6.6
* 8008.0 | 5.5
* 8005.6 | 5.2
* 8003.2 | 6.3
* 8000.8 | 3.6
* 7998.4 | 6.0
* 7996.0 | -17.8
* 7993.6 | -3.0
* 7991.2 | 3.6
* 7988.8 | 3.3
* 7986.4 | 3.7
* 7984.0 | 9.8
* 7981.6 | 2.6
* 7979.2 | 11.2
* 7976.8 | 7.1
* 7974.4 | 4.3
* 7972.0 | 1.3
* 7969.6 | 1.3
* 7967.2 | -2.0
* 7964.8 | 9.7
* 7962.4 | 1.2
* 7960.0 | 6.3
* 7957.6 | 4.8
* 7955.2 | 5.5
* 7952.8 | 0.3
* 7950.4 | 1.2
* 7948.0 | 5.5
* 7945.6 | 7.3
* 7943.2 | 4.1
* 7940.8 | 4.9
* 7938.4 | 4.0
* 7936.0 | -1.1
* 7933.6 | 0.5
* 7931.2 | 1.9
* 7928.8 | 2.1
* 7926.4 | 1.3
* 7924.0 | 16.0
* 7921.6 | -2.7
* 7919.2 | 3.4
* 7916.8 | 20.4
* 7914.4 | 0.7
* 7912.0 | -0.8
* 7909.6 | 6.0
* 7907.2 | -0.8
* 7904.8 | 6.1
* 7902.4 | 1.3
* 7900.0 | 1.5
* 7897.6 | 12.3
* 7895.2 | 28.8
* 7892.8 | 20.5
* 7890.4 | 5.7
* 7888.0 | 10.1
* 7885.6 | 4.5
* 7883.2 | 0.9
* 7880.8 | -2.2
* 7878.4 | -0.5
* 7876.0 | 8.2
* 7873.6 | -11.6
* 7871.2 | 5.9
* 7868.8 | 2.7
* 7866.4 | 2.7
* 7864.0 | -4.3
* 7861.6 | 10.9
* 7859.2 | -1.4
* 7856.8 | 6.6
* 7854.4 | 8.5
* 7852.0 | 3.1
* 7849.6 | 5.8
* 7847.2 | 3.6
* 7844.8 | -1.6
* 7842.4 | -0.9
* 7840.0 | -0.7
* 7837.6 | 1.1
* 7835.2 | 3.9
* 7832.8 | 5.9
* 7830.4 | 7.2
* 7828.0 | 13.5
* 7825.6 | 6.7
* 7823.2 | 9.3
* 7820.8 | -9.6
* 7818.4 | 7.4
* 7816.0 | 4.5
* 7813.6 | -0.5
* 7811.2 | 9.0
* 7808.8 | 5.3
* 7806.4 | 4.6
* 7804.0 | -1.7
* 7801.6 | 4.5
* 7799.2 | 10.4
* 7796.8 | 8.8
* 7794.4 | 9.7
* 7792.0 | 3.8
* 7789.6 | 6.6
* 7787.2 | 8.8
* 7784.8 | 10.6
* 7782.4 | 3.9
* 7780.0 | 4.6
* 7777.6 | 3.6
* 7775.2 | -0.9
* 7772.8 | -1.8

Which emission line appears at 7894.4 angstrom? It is Hgamma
